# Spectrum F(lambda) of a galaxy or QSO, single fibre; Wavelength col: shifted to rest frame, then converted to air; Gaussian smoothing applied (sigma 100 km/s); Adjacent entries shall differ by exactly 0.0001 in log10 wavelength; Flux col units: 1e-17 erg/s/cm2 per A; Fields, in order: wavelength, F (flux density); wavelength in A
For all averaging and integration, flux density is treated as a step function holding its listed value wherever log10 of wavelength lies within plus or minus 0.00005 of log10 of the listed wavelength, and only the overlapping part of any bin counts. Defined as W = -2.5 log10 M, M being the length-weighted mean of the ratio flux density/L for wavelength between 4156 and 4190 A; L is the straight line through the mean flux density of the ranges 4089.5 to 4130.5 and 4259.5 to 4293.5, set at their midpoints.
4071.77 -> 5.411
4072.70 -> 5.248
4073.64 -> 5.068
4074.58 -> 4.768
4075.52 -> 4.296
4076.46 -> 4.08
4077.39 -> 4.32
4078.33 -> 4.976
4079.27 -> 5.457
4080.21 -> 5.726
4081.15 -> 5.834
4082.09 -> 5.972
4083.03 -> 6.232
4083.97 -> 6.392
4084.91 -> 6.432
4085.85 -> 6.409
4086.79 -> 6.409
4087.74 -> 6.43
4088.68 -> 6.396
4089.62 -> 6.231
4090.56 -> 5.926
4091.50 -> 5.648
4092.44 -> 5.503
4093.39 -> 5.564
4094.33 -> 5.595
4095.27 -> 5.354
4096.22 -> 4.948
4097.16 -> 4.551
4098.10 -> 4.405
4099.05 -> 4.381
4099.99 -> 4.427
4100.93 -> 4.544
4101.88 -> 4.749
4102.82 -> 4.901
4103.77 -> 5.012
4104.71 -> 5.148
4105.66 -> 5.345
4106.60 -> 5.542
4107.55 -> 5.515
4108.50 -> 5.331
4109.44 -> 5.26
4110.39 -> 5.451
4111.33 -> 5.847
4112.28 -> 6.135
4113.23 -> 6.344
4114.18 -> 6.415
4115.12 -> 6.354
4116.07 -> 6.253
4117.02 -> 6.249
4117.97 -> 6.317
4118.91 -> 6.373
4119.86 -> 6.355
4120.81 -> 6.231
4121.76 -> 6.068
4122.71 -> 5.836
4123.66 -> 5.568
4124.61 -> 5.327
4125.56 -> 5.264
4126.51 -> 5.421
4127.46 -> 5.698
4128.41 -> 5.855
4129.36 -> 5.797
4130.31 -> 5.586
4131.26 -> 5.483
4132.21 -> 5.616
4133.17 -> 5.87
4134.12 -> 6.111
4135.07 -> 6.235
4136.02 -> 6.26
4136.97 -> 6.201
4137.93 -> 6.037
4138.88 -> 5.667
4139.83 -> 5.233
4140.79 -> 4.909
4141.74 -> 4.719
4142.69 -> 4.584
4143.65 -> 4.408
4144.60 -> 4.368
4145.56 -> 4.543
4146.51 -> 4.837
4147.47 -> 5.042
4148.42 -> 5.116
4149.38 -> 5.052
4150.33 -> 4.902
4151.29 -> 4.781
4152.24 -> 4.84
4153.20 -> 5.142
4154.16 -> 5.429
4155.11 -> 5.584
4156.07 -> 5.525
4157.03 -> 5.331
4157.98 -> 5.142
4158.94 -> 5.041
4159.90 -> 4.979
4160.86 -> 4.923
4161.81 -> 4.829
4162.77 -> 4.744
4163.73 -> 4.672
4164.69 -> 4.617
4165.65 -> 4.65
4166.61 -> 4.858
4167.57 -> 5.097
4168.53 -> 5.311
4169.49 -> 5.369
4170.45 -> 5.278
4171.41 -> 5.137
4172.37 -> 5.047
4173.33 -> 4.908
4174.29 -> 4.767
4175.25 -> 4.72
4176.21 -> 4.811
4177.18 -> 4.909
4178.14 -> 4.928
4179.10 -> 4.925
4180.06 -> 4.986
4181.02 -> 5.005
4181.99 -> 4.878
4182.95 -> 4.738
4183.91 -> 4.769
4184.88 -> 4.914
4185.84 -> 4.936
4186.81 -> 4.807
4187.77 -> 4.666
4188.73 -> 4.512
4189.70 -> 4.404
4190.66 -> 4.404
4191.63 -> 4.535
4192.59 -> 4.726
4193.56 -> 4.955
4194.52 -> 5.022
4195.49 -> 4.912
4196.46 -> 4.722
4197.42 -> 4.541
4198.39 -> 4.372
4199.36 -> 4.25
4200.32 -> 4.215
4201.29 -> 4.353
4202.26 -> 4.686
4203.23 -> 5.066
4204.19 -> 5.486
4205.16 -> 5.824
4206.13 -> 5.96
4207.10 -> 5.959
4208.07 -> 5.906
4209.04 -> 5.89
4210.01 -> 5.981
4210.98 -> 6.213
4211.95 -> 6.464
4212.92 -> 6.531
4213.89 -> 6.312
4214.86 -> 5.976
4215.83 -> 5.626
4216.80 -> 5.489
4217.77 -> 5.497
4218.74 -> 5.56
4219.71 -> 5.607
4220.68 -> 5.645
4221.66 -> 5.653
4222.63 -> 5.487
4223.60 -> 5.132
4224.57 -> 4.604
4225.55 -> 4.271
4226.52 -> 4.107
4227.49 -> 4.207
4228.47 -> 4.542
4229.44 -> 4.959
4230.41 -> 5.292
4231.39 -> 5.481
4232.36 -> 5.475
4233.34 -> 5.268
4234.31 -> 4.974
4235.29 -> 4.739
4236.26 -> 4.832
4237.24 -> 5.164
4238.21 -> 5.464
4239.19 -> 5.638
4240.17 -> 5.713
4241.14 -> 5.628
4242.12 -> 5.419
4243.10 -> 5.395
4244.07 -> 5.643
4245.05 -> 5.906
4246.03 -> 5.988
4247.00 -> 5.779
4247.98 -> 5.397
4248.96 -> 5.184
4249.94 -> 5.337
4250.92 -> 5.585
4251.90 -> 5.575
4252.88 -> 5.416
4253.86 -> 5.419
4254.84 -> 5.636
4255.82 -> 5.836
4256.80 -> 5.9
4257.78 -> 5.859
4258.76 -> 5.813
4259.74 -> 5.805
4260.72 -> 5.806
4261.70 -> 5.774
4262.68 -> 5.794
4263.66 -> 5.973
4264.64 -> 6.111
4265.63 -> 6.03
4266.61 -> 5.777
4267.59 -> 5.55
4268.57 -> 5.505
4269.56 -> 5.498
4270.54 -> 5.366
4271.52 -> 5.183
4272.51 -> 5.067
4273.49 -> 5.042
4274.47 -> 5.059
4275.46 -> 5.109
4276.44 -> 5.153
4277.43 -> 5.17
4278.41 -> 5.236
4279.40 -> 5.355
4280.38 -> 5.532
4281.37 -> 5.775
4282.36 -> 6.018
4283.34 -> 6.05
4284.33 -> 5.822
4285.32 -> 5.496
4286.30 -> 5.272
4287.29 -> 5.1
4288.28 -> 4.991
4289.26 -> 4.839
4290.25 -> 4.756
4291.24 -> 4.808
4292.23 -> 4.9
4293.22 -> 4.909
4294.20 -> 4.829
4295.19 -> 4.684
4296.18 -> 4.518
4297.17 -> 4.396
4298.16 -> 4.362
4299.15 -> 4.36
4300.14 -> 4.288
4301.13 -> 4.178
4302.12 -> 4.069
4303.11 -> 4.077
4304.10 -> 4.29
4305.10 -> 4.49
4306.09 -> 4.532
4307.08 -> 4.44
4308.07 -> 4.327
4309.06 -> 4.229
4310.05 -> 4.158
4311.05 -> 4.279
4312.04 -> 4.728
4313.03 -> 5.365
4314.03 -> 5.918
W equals 0.123 mag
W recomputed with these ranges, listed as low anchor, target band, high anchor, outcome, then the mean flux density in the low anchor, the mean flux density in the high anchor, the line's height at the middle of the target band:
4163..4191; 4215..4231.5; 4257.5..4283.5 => 0.01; 4.86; 5.56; 5.21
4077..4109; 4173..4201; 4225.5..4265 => 0.15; 5.46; 5.43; 5.44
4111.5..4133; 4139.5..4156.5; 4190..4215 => 0.16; 5.93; 5.26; 5.72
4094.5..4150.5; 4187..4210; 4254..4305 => 0.08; 5.45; 5.22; 5.34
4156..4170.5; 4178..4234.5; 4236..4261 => 0.03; 5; 5.59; 5.3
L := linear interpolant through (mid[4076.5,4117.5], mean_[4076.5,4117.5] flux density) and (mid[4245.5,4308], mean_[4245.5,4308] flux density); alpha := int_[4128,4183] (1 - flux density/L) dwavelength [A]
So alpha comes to 3.1 A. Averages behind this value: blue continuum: 5.56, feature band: 5.15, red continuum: 5.23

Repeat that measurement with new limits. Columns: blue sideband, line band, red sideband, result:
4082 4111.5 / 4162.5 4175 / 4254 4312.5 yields 0.9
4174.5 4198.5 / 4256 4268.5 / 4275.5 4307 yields -2.5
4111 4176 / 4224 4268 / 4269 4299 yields -1.9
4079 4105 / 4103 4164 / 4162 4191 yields -3.1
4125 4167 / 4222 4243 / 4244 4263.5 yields 1.9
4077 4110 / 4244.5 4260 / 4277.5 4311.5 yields -2.2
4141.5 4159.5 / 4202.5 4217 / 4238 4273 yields -1.5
